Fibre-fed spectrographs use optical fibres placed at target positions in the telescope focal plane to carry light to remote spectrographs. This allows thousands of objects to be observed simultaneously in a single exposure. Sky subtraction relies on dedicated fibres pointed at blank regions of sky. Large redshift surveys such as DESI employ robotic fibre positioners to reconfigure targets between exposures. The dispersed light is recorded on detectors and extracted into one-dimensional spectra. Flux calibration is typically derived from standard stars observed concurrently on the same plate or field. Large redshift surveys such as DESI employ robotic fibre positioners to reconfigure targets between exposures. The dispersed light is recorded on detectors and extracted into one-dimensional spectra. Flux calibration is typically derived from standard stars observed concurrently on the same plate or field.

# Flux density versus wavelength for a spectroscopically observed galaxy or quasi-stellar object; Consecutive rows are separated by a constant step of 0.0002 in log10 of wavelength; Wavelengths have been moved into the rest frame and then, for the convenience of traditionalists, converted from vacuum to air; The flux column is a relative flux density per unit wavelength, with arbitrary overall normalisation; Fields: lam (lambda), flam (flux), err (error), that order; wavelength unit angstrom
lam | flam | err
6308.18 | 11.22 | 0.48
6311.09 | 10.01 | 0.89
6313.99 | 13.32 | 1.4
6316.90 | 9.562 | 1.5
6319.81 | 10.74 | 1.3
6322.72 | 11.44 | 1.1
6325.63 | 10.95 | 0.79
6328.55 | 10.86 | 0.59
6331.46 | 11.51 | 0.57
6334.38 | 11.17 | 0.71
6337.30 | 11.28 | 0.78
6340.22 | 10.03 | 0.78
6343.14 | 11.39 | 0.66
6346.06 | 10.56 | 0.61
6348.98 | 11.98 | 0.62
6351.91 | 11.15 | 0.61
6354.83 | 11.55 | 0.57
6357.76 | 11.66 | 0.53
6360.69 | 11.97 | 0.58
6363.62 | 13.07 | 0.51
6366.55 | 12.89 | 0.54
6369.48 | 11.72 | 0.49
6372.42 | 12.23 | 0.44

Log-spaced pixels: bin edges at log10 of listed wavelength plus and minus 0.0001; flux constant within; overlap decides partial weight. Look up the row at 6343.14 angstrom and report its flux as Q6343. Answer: 11.39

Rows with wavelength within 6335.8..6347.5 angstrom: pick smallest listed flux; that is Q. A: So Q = 10.03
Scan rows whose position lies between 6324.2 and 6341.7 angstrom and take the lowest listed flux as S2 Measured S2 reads 10.03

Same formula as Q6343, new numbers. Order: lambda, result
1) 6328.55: 10.86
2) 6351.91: 11.15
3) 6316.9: 9.562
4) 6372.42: 12.23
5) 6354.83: 11.55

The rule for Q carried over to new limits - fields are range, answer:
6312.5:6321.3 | 9.562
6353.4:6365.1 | 11.55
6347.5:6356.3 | 11.15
